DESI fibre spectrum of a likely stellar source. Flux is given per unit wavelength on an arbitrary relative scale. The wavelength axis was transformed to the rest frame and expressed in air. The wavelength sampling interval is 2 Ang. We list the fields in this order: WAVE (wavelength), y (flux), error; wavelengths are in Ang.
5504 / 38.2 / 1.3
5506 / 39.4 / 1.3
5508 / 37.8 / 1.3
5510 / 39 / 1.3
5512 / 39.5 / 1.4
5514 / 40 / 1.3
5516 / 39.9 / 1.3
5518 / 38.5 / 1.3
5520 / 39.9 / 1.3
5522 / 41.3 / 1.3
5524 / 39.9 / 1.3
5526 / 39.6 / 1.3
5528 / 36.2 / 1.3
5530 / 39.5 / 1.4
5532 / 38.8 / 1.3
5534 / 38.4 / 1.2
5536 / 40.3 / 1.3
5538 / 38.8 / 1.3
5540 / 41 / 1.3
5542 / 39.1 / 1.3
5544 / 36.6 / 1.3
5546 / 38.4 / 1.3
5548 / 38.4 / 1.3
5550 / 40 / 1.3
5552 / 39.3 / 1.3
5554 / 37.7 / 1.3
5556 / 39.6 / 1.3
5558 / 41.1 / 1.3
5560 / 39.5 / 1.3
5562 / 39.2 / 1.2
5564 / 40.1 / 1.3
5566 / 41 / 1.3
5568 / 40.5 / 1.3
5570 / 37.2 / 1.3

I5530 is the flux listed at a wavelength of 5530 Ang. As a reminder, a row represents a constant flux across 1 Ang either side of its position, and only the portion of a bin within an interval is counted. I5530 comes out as 39.5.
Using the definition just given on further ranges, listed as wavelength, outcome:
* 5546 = 38.4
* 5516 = 39.9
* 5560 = 39.5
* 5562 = 39.2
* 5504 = 38.2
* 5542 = 39.1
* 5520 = 39.9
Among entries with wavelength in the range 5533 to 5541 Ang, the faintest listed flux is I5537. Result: 38.4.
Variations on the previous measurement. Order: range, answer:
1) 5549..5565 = 37.7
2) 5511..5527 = 38.5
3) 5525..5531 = 36.2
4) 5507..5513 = 37.8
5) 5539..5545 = 36.6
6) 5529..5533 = 38.8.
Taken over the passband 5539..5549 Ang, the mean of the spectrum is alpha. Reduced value 38.7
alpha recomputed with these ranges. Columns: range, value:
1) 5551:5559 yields 39.4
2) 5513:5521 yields 39.6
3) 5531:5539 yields 39.1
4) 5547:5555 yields 38.9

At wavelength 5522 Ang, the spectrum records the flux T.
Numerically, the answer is 41.3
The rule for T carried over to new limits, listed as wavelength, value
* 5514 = 40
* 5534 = 38.4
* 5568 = 40.5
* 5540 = 41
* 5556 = 39.6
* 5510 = 39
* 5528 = 36.2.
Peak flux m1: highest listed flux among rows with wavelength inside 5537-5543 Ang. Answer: 41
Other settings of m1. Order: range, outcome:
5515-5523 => 41.3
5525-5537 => 40.3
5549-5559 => 41.1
